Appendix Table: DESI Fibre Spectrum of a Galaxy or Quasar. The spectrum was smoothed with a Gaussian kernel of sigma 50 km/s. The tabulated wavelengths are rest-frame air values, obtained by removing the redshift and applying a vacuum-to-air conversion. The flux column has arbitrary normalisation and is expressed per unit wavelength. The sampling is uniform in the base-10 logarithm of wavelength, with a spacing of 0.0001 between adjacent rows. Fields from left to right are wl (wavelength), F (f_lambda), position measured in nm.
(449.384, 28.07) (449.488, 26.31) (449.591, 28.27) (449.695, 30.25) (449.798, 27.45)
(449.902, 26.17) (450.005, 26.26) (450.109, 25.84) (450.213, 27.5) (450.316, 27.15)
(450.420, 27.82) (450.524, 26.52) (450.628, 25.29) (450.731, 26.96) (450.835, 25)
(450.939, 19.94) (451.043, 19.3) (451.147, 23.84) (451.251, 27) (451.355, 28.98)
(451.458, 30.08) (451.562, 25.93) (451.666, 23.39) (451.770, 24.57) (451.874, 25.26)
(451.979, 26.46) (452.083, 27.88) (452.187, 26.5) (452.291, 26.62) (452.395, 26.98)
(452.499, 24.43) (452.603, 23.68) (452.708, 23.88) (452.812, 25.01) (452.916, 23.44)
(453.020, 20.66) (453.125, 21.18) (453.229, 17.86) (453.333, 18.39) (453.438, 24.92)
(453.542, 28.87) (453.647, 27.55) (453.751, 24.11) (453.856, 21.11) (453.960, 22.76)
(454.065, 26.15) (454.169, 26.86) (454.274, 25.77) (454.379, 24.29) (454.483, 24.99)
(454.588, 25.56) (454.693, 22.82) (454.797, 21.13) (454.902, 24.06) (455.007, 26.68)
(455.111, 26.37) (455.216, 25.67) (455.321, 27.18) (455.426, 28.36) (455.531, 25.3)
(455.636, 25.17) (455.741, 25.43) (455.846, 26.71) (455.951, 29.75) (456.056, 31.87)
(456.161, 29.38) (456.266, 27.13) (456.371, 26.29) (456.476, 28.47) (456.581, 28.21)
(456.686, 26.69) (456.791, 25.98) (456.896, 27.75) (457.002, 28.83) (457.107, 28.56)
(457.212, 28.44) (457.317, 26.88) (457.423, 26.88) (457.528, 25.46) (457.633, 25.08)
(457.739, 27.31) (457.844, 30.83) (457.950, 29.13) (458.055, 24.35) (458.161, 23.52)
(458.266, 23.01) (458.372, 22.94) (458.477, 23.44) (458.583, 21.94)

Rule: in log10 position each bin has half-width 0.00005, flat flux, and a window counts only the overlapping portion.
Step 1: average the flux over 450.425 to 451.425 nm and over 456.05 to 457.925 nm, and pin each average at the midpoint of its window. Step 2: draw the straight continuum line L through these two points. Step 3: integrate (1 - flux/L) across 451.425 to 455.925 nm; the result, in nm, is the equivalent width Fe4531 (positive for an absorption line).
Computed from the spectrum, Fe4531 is 0.228 nm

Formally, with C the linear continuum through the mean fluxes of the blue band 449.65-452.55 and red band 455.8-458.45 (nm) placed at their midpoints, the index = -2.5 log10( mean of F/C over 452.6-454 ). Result 0.15 mag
